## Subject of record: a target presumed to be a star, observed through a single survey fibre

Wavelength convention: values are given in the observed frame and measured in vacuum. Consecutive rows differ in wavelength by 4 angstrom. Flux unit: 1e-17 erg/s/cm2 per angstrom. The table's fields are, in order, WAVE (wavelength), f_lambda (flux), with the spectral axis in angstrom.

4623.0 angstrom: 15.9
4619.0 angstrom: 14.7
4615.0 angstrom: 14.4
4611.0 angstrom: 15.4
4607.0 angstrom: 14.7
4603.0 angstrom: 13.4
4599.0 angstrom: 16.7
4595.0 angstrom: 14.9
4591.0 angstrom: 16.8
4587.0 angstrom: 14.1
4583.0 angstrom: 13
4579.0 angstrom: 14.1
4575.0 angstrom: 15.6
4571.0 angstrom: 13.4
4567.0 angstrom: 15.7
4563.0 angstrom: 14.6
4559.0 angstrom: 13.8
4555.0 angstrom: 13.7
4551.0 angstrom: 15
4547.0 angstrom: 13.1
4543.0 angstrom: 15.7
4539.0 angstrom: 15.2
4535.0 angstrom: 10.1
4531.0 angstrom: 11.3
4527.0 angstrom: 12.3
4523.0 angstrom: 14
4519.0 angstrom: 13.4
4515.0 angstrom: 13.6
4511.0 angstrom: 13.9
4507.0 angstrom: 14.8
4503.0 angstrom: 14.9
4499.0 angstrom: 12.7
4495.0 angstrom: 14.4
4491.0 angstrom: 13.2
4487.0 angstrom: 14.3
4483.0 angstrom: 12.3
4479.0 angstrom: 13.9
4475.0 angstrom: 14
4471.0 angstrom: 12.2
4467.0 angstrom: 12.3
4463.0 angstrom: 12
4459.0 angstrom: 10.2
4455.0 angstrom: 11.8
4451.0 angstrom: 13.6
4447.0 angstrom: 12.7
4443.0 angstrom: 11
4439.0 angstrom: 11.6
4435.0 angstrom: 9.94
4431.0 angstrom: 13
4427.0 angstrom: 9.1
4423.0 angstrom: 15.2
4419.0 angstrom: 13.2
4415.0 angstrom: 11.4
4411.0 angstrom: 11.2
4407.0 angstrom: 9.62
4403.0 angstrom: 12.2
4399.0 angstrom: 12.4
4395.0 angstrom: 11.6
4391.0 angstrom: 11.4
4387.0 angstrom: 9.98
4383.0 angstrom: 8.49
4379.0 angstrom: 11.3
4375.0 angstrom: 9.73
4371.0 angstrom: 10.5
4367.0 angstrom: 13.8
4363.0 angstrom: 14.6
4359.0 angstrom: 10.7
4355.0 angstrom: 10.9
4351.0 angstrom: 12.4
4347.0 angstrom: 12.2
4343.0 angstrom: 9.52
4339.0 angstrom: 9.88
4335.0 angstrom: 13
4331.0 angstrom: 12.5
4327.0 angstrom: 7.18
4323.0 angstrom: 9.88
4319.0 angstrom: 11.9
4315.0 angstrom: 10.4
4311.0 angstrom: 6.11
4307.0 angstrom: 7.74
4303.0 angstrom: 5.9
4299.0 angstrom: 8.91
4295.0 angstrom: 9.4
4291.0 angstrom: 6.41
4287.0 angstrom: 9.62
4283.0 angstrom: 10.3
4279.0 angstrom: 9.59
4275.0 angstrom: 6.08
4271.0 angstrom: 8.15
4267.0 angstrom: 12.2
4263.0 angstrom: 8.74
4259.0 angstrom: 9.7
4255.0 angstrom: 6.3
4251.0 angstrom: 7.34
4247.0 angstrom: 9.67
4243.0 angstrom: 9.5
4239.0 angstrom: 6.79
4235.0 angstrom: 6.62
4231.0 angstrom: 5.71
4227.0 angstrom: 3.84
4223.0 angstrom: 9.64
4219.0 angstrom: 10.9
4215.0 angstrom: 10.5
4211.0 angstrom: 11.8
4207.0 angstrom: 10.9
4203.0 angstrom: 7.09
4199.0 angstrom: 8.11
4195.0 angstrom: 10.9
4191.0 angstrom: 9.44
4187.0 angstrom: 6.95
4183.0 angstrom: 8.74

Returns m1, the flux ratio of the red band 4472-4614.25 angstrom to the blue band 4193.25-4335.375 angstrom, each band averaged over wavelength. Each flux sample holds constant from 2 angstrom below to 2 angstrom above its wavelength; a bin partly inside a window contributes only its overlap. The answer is 1.59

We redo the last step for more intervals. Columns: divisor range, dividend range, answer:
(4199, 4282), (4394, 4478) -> 1.39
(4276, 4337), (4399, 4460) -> 1.28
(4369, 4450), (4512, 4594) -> 1.23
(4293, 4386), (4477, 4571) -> 1.33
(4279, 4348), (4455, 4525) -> 1.41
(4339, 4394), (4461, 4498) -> 1.18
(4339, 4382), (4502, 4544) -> 1.18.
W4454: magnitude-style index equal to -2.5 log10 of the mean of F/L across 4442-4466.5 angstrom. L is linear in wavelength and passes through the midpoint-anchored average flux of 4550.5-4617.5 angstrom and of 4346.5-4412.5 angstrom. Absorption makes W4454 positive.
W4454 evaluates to 0.05 mag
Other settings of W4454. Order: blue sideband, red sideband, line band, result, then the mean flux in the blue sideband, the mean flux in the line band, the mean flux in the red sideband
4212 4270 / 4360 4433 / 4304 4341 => 0.04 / 8.44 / 9.74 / 11.6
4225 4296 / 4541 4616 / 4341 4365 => -0.17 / 8.09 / 11.7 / 14.6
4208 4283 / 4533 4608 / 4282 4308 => 0.14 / 8.58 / 8.27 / 14.4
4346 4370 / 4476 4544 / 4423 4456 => 0.10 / 12.4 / 11.8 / 13.5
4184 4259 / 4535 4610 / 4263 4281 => 0.04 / 8.48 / 8.98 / 14.5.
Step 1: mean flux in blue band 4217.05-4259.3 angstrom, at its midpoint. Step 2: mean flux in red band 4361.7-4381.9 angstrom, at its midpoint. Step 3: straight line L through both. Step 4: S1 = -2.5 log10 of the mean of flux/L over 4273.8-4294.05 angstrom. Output 0.07 mag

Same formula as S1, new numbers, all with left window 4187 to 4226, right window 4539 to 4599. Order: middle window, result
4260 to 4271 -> 0.05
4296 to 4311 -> 0.42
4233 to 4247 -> 0.26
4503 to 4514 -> -0.05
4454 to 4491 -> 0.06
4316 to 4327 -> 0.10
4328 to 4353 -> 0.01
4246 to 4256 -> 0.30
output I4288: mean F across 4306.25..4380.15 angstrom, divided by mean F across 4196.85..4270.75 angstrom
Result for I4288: 1.3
